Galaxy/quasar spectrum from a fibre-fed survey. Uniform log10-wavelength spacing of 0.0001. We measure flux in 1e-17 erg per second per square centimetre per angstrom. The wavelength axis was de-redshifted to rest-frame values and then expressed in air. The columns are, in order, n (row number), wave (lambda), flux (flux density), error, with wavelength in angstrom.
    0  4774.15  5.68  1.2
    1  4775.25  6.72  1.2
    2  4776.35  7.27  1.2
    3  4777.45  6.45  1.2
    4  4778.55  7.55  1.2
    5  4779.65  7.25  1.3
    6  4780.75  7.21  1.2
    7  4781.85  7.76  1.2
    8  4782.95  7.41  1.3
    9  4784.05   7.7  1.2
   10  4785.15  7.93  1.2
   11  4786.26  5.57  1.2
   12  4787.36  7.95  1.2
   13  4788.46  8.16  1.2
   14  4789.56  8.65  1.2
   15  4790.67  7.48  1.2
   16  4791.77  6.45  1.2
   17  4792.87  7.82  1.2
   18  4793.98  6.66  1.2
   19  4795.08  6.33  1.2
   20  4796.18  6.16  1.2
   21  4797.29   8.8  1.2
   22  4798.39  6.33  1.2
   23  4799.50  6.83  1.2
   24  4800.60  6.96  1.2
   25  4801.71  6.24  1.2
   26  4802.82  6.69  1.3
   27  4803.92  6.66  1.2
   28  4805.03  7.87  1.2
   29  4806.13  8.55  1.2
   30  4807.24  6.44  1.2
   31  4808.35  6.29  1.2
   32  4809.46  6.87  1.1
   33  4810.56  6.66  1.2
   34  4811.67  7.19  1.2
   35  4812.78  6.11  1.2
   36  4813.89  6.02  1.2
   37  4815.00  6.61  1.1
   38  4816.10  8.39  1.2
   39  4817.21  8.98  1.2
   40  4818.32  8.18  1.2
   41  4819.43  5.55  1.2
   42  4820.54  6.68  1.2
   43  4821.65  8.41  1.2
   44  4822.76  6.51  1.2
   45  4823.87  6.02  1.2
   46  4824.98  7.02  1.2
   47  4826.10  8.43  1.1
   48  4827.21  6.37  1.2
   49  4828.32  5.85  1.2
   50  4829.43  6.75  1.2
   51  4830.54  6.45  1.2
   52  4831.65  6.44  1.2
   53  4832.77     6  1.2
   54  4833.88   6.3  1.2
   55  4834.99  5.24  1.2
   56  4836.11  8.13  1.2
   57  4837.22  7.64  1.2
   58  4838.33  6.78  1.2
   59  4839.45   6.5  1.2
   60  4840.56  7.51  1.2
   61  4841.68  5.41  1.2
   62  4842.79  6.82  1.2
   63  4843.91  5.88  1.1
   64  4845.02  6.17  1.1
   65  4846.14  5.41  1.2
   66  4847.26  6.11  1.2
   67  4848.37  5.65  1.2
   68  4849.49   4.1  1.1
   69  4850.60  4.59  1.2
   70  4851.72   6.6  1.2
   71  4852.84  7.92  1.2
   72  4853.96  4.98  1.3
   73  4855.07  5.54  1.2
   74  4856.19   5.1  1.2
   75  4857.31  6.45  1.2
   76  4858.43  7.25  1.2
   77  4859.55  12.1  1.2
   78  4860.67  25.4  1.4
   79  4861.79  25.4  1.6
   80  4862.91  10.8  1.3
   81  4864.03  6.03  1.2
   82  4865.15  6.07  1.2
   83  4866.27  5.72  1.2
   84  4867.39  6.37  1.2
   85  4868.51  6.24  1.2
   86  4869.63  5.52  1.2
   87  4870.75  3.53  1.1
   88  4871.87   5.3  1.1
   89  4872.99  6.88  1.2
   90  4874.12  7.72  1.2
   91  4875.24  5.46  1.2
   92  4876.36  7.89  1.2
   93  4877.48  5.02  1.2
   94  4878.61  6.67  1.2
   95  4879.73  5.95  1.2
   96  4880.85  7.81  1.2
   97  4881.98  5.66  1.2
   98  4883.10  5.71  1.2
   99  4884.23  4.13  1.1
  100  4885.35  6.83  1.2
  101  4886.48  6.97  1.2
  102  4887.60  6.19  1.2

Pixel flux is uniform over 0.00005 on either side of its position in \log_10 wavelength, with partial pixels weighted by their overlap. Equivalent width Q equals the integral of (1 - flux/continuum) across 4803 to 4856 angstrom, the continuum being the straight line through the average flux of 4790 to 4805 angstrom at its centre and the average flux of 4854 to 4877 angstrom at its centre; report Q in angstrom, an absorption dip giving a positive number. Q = 7.0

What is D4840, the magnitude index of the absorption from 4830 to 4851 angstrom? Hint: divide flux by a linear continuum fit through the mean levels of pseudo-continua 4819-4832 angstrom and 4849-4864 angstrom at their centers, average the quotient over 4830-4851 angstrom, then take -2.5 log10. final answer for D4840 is 0.29 mag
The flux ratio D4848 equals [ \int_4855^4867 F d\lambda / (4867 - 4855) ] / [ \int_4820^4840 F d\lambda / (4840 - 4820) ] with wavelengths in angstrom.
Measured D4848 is 1.58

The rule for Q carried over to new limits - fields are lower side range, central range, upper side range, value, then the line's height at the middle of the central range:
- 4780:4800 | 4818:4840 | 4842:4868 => 2.88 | 7.76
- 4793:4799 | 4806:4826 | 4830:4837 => -1.02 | 6.69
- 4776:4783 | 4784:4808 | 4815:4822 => 0.75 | 7.41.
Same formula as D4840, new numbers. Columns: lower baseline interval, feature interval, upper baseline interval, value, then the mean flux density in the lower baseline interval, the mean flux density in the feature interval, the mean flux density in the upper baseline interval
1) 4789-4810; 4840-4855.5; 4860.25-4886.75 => 0.26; 7.06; 5.91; 7.79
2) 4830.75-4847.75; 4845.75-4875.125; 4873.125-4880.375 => -0.20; 6.42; 7.78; 6.49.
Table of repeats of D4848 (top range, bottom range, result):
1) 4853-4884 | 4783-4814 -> 1.11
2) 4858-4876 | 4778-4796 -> 1.24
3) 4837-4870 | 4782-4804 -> 1.08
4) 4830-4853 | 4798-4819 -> 0.89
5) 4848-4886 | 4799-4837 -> 1.08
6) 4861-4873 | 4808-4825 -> 1.20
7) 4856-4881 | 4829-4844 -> 1.27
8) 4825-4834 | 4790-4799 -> 0.94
